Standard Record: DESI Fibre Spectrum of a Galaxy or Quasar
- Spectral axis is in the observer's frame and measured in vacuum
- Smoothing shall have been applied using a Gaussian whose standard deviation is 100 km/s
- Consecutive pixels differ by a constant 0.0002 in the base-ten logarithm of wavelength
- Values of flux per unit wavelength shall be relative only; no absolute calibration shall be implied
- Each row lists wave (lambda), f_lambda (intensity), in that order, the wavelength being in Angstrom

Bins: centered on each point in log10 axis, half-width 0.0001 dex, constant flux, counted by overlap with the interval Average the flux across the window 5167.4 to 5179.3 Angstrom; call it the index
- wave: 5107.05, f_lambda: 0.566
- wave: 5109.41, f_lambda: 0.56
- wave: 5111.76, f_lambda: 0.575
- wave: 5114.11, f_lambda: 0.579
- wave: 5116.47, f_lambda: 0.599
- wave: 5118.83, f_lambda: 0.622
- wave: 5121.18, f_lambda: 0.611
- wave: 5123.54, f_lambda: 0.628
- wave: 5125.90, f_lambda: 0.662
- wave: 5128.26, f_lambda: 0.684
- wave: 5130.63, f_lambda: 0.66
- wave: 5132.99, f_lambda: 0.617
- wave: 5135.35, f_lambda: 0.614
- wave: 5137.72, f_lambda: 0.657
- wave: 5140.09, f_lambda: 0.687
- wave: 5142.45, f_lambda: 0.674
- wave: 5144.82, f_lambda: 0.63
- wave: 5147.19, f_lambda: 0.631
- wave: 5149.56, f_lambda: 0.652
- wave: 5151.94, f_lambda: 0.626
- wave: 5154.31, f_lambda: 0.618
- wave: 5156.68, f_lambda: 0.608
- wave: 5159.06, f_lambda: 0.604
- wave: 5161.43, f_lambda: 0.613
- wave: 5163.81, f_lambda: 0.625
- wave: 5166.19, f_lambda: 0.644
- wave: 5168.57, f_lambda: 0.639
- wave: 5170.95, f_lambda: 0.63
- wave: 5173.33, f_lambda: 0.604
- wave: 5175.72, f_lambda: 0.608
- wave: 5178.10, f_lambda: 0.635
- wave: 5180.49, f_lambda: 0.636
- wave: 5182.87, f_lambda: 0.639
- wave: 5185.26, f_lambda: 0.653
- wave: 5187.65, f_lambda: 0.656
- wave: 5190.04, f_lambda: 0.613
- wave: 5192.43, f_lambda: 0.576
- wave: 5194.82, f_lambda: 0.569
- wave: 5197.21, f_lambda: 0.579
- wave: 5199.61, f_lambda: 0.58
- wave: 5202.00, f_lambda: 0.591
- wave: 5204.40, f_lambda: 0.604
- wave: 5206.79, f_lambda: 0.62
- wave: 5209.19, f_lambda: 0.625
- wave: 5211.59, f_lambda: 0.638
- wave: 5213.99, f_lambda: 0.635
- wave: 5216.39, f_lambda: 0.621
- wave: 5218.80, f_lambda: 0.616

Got 0.623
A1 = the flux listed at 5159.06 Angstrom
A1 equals 0.604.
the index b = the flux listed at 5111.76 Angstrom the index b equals 0.575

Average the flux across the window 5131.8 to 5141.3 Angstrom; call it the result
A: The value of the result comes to 0.644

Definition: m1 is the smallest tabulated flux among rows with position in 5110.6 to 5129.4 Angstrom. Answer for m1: 0.575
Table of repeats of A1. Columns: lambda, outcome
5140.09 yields 0.687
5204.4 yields 0.604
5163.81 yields 0.625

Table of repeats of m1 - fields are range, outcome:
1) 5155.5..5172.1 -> 0.604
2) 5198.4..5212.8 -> 0.58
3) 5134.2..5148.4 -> 0.614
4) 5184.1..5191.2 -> 0.613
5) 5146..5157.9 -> 0.608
